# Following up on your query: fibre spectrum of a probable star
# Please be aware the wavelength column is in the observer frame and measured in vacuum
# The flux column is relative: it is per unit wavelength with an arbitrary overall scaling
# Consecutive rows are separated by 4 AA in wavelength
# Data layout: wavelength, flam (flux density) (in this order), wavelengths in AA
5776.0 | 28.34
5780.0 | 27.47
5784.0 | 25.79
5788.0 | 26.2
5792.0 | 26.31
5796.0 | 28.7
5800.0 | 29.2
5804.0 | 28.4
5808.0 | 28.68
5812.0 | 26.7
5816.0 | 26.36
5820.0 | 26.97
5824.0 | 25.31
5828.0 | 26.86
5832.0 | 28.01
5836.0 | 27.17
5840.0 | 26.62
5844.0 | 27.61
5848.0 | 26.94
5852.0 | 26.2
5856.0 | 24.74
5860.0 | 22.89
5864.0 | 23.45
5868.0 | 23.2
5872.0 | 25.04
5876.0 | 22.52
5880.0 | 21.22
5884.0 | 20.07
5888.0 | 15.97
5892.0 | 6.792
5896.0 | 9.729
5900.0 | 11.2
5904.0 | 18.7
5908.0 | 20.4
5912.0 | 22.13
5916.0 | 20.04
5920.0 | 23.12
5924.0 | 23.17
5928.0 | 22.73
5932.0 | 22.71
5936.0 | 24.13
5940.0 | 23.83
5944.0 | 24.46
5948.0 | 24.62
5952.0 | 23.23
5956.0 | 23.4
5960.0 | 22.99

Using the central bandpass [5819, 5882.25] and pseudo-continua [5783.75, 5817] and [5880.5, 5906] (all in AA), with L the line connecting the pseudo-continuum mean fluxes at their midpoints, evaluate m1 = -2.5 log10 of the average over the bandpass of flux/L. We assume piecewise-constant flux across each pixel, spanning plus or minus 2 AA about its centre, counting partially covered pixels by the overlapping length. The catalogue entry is -0.25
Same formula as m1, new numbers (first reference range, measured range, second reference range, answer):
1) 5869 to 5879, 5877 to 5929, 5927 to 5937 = 0.274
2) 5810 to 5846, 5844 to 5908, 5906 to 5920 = 0.183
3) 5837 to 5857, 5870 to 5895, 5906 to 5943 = 0.334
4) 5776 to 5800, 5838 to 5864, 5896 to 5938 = -0.079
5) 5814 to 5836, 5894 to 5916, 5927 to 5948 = 0.414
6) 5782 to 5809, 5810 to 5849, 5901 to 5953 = -0.027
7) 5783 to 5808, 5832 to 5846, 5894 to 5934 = -0.112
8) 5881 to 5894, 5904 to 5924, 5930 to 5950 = -0.101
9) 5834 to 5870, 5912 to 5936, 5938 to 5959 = 0.082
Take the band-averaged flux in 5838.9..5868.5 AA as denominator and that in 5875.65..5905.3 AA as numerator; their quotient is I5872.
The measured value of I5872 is 0.61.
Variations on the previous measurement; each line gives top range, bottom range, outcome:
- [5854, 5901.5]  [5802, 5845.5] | 0.70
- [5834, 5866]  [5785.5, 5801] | 0.94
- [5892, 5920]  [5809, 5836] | 0.62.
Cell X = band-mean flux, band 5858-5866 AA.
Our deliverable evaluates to 23.2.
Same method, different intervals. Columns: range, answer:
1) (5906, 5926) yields 21.8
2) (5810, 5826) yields 26.3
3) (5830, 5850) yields 27.3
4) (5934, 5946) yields 24.1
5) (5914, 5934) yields 22.4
